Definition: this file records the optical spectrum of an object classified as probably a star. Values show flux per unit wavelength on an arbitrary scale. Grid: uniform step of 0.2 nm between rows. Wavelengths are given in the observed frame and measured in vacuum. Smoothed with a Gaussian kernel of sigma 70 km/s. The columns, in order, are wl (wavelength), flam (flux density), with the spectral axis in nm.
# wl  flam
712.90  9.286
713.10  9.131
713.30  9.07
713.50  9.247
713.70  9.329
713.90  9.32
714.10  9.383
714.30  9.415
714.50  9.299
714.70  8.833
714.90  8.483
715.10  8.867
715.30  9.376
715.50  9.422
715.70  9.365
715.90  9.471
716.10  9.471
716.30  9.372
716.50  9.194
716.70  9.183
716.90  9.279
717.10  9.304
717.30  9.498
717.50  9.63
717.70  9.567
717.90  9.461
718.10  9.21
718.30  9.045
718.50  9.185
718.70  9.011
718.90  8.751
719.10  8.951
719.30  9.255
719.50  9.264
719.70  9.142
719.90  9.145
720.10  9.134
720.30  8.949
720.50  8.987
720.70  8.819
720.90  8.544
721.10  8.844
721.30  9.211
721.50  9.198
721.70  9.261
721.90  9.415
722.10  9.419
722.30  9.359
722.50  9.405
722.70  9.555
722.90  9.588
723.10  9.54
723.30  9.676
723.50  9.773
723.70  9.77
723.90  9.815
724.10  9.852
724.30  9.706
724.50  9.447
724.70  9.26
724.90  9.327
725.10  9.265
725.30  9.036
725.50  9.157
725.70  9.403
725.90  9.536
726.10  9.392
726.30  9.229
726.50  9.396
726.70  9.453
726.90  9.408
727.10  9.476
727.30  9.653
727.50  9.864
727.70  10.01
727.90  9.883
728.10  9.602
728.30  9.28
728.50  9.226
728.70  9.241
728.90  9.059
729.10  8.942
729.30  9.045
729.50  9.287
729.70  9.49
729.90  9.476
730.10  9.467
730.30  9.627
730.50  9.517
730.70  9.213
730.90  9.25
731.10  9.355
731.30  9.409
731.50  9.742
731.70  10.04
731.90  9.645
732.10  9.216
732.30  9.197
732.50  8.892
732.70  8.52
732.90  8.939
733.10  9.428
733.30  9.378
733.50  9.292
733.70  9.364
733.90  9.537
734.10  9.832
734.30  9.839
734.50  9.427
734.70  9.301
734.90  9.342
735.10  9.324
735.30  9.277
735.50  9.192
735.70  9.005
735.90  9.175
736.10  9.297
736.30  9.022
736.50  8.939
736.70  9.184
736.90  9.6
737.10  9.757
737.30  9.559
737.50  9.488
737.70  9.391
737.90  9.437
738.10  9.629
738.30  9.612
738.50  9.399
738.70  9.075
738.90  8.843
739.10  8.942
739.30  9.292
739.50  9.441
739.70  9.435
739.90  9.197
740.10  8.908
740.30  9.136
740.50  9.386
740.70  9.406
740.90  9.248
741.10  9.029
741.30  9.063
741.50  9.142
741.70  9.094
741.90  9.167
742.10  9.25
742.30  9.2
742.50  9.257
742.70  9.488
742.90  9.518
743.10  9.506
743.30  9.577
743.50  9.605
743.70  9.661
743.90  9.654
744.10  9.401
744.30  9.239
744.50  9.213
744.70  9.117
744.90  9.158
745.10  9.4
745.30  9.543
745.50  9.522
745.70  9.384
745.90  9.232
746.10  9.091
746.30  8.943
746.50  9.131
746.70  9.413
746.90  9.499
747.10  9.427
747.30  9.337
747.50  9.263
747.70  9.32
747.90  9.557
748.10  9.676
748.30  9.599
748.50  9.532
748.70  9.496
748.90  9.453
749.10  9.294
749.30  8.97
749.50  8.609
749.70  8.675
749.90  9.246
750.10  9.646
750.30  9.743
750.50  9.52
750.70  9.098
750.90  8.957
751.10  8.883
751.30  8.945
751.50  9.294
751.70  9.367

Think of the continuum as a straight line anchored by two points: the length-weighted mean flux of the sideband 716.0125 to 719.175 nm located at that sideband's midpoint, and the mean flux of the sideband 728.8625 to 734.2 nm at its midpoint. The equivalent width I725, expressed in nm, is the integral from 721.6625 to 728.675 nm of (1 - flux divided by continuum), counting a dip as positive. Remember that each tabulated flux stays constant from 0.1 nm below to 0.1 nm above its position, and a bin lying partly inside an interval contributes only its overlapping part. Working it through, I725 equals -0.15 nm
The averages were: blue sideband 9.26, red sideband 9.34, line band 9.5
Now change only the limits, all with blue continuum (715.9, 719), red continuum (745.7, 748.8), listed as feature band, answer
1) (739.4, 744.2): 0.01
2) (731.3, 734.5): -0.02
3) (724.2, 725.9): -0.01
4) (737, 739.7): -0.01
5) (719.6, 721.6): 0.06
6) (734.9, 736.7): 0.03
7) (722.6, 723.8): -0.05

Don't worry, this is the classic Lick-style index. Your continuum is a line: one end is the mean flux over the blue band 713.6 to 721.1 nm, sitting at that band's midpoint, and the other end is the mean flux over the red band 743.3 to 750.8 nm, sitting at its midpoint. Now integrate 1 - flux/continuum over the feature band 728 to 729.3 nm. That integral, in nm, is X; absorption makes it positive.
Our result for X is 0.00 nm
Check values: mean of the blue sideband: 9.18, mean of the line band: 9.21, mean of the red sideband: 9.35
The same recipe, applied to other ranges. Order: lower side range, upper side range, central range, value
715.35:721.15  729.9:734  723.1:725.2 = -0.07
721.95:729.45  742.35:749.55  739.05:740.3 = 0.03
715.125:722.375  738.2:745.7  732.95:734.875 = -0.04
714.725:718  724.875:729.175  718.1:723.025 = 0.10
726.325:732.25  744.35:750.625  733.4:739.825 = 0.03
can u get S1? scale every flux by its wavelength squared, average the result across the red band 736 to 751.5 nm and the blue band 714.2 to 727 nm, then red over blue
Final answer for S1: 1.07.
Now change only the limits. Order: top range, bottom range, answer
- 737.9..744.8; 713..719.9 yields 1.08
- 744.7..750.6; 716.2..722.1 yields 1.10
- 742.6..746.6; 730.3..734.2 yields 1.03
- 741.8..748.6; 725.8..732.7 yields 1.04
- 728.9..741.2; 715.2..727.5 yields 1.04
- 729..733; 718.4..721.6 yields 1.06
